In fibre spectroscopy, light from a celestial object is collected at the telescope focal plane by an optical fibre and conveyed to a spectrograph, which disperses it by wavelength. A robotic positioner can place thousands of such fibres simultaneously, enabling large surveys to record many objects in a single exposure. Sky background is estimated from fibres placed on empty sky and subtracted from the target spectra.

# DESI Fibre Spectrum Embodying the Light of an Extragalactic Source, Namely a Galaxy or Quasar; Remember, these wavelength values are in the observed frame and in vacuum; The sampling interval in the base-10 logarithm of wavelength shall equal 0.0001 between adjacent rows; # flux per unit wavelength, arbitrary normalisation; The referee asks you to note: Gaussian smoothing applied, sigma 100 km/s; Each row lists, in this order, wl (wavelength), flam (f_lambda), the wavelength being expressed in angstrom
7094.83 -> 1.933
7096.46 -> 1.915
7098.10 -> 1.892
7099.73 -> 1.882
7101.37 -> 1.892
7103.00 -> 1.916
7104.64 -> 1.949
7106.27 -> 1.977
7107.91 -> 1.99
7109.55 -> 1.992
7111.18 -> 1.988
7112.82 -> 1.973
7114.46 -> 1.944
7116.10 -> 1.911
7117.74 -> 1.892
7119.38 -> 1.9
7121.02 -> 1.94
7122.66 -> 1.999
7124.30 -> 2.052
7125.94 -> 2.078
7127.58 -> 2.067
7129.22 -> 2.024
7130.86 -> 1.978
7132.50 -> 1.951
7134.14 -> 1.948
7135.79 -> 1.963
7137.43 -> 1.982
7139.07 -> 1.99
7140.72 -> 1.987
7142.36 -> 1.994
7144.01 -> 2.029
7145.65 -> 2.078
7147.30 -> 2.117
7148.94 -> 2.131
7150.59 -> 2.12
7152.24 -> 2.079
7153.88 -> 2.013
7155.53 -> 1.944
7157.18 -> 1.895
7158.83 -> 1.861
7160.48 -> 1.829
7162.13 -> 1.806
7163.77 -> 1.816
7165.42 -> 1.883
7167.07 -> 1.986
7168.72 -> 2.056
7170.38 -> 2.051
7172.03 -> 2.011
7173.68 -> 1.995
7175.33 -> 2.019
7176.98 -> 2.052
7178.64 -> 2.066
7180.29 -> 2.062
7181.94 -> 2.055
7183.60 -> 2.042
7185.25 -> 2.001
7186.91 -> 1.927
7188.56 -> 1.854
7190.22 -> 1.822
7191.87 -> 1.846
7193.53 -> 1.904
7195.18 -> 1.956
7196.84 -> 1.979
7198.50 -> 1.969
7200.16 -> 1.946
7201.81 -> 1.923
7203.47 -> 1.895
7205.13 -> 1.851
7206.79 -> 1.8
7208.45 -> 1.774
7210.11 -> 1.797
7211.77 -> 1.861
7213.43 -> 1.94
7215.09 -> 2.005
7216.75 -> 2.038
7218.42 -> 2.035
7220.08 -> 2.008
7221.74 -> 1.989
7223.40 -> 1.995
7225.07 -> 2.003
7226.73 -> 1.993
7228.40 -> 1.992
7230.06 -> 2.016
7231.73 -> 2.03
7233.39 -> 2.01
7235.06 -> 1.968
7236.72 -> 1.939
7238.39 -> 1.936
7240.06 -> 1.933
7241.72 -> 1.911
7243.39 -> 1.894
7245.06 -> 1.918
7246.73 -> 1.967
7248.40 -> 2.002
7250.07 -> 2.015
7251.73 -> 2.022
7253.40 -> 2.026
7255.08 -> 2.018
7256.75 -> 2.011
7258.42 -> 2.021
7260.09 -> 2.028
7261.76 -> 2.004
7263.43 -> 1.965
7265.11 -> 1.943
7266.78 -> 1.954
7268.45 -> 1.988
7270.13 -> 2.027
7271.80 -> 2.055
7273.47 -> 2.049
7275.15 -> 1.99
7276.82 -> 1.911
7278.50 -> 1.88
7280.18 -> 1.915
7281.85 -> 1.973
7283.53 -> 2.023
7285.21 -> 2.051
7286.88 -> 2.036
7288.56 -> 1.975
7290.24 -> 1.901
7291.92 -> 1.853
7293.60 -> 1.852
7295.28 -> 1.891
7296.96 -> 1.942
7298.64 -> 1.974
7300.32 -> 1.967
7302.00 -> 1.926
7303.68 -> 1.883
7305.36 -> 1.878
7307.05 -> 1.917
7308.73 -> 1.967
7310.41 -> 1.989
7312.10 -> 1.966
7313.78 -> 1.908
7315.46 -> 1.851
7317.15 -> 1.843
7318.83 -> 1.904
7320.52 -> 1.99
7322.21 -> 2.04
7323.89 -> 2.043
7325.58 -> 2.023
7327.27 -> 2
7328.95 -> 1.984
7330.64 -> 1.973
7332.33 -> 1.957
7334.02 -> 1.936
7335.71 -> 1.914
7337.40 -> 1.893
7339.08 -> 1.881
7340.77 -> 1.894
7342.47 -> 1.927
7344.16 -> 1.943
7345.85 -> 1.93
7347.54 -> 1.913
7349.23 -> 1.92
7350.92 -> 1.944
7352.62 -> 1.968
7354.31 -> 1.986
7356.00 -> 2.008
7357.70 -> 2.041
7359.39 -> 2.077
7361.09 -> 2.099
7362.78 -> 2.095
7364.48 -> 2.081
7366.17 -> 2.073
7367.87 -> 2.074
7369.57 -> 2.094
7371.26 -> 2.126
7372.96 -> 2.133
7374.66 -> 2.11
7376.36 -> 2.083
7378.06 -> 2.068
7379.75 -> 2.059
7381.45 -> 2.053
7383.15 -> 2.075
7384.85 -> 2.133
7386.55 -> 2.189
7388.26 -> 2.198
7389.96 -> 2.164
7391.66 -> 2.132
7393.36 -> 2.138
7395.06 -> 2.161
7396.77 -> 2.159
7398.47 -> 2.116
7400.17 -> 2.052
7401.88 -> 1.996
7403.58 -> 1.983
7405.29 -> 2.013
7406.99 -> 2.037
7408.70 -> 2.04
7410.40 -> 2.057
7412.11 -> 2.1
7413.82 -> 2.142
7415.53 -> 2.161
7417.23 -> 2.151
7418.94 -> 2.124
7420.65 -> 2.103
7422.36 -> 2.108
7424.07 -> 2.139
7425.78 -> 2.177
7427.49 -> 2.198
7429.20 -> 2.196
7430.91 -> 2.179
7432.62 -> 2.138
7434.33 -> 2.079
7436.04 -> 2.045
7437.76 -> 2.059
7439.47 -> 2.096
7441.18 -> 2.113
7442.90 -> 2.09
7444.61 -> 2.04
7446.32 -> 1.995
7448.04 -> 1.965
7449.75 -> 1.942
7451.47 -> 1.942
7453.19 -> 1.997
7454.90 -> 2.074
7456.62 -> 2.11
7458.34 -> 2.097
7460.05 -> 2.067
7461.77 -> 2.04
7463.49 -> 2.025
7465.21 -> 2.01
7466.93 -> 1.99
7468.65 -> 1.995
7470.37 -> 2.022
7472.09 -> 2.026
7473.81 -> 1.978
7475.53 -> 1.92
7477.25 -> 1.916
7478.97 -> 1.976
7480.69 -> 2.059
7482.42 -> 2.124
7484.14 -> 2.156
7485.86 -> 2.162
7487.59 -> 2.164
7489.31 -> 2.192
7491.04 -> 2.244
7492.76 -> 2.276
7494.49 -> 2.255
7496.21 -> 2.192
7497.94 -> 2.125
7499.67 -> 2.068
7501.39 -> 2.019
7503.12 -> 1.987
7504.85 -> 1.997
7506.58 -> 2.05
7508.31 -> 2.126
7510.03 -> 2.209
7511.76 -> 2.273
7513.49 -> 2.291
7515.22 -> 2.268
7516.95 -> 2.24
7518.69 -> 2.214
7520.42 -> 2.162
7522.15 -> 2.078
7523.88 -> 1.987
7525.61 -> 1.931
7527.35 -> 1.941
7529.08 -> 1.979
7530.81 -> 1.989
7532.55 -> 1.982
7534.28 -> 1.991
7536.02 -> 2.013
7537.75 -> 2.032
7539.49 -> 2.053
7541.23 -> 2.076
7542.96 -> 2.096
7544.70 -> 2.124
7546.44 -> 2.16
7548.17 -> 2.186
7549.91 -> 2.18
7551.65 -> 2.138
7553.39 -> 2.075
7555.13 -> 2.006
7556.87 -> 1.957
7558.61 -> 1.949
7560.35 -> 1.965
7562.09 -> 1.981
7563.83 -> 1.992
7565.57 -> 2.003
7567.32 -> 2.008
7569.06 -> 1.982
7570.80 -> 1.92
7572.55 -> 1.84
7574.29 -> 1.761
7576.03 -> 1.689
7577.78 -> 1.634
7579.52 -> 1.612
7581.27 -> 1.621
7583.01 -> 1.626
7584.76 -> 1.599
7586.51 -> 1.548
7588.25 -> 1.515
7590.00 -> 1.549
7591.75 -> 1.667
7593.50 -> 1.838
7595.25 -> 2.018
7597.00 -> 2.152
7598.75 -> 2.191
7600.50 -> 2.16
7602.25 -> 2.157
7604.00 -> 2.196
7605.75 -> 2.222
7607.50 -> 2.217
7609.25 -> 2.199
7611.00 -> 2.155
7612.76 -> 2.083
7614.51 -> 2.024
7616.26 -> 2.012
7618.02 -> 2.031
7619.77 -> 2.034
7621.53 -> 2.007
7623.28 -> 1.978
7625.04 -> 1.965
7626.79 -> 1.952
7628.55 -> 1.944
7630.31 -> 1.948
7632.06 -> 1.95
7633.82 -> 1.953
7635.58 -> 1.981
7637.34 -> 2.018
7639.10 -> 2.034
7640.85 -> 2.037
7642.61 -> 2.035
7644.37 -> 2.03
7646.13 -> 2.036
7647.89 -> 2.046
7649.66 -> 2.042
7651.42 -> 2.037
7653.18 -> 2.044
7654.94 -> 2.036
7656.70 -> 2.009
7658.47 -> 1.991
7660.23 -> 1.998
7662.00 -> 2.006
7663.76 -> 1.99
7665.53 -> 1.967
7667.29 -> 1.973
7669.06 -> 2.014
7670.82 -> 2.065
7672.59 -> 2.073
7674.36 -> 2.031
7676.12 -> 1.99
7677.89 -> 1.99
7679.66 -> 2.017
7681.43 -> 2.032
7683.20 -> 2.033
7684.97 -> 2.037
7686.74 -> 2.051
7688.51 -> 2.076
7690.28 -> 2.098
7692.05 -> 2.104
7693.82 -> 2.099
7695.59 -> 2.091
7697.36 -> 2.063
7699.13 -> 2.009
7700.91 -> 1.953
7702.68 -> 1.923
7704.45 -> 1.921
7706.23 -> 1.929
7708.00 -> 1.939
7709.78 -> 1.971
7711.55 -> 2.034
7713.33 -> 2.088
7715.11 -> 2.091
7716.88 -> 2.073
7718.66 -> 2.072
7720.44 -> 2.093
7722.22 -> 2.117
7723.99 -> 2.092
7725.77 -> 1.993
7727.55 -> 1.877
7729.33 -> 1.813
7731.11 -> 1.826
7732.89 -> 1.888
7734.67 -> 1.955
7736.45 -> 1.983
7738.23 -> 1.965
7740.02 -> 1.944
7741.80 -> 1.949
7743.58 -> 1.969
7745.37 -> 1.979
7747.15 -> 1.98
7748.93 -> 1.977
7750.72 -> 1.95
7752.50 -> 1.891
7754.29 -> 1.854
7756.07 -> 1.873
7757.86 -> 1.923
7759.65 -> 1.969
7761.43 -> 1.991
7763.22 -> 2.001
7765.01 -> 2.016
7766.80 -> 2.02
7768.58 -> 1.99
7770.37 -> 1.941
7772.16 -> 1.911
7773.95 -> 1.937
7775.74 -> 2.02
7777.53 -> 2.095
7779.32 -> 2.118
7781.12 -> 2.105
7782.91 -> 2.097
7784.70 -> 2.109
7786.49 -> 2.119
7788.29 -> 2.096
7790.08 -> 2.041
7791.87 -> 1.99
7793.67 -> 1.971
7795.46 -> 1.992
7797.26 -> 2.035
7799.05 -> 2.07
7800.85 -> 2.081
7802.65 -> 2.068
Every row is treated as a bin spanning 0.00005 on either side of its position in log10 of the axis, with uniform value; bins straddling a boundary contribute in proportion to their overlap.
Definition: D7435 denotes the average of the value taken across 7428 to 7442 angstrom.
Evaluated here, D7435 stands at 2.12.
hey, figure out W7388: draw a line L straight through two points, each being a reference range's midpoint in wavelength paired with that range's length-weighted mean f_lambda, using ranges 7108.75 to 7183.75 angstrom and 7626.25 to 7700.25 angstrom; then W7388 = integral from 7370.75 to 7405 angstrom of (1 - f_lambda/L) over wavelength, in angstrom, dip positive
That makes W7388 -1.70 angstrom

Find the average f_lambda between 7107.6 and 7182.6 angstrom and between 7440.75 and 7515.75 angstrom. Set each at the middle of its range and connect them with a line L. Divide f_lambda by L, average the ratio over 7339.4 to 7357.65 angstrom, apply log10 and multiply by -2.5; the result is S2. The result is 0.05 mag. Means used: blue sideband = 1.99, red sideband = 2.08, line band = 1.94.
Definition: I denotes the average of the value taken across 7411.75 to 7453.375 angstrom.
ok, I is 2.09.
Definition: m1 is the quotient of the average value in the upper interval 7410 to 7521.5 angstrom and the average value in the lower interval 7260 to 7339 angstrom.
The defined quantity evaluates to 1.1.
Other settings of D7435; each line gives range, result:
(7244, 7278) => 1.99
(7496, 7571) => 2.07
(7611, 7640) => 2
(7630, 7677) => 2.01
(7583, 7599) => 1.76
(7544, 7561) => 2.08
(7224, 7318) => 1.96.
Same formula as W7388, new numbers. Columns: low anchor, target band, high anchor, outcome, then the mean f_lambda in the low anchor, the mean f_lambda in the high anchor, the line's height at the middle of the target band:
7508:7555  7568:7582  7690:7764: 2.1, 2.1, 1.98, 2.08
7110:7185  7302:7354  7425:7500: 2.6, 1.99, 2.08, 2.04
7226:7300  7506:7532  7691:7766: -1.8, 1.97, 1.98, 1.98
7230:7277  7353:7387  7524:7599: -2.1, 1.99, 1.92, 1.96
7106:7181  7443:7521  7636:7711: -3.1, 1.99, 2.02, 2.01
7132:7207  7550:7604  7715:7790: 2.8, 1.97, 1.99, 1.98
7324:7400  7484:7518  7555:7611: -3.7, 2.04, 1.9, 1.95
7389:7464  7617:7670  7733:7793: 0.6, 2.09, 1.99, 2.02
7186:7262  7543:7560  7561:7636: -1.3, 1.95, 1.93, 1.93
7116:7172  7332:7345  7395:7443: 0.9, 1.98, 2.1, 2.07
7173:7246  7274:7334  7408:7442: 2.3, 1.95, 2.12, 2.03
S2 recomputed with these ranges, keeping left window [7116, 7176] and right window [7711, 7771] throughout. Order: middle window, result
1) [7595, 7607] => -0.10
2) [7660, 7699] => -0.03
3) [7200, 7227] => 0.03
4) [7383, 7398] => -0.09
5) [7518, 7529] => -0.04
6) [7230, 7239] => 0.00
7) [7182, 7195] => 0.03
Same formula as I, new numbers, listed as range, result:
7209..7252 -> 1.97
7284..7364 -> 1.96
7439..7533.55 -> 2.08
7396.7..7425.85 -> 2.09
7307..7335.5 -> 1.96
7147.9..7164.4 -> 1.95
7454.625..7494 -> 2.07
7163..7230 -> 1.96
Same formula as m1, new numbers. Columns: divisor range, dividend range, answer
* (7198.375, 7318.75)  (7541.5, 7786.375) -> 1.02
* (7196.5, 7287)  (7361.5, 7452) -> 1.06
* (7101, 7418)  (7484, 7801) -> 1.01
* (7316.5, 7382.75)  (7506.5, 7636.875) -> 1.00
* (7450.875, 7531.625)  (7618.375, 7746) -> 0.96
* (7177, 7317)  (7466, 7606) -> 1.03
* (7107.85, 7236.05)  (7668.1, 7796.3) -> 1.02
